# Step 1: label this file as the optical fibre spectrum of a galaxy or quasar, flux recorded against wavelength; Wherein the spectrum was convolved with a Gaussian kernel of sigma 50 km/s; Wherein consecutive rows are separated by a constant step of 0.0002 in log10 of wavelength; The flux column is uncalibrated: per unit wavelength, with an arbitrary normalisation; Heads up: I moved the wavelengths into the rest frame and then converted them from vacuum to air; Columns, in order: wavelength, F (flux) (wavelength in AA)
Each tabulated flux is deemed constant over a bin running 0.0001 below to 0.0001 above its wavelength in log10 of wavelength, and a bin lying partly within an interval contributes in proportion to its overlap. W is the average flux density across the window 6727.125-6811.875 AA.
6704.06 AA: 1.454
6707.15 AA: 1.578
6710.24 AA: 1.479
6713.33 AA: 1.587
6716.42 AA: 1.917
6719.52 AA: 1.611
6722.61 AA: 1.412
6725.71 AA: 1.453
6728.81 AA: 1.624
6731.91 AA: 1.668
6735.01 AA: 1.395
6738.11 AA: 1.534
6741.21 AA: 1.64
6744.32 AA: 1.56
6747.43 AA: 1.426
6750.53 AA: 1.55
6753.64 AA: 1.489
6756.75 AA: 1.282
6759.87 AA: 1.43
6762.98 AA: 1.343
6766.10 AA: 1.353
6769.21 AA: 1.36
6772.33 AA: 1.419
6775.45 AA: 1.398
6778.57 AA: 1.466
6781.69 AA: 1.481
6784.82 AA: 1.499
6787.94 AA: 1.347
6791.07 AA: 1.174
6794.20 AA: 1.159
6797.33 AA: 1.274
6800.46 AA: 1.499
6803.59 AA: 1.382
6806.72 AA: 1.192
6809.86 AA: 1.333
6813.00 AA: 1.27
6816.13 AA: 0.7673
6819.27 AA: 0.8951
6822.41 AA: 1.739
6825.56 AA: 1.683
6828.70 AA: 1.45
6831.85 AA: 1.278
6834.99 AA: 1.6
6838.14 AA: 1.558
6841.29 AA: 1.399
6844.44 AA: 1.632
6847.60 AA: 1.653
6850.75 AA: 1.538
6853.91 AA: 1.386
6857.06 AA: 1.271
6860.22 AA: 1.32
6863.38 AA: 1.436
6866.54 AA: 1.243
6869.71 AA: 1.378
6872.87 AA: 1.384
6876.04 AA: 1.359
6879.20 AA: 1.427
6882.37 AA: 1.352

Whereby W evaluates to 1.42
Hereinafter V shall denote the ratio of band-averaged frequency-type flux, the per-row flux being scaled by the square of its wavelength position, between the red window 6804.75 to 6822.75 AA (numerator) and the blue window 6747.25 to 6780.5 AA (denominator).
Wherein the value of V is 0.84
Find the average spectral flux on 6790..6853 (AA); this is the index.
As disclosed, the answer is 1.38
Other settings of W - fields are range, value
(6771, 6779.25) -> 1.42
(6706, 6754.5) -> 1.56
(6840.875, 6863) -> 1.46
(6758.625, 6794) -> 1.38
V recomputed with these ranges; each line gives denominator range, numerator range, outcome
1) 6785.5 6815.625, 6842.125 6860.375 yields 1.17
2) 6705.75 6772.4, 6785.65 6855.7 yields 0.94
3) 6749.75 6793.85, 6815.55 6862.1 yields 1.05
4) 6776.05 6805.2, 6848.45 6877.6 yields 1.03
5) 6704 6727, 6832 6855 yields 1.01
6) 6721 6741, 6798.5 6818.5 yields 0.82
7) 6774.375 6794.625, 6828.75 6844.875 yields 1.10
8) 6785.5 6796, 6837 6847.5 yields 1.25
